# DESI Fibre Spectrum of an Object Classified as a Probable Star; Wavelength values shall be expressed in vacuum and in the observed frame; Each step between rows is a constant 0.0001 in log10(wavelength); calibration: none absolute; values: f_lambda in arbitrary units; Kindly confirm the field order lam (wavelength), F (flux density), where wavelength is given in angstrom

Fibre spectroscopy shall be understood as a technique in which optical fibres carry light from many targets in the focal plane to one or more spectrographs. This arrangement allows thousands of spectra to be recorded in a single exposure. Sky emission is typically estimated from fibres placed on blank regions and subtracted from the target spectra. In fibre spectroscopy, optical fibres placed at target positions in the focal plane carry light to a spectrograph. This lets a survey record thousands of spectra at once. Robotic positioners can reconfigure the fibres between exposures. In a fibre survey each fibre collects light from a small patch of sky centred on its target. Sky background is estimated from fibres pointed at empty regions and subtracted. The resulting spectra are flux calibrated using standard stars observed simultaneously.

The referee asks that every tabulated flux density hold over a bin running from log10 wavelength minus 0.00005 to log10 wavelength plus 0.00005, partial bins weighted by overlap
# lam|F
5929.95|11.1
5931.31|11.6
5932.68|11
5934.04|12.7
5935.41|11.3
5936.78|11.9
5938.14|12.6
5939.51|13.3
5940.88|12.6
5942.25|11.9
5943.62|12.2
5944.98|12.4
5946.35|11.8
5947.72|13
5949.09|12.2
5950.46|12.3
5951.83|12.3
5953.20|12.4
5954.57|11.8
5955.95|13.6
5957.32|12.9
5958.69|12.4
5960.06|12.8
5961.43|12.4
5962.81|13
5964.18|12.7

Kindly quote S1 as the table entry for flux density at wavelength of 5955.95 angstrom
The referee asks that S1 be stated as 13.6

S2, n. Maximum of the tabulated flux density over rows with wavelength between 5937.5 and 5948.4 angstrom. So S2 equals 13.3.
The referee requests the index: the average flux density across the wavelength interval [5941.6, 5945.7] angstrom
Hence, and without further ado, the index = 12.2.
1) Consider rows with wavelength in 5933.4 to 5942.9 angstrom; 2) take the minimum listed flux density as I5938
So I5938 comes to 11.3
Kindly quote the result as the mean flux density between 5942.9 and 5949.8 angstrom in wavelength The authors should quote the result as 12.3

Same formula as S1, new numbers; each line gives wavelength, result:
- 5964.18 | 12.7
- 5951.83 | 12.3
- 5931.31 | 11.6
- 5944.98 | 12.4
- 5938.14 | 12.6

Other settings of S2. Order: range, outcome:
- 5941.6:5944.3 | 12.2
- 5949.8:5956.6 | 13.6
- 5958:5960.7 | 12.8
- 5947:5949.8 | 13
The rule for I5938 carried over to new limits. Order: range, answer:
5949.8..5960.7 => 11.8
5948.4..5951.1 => 12.2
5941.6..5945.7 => 11.9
